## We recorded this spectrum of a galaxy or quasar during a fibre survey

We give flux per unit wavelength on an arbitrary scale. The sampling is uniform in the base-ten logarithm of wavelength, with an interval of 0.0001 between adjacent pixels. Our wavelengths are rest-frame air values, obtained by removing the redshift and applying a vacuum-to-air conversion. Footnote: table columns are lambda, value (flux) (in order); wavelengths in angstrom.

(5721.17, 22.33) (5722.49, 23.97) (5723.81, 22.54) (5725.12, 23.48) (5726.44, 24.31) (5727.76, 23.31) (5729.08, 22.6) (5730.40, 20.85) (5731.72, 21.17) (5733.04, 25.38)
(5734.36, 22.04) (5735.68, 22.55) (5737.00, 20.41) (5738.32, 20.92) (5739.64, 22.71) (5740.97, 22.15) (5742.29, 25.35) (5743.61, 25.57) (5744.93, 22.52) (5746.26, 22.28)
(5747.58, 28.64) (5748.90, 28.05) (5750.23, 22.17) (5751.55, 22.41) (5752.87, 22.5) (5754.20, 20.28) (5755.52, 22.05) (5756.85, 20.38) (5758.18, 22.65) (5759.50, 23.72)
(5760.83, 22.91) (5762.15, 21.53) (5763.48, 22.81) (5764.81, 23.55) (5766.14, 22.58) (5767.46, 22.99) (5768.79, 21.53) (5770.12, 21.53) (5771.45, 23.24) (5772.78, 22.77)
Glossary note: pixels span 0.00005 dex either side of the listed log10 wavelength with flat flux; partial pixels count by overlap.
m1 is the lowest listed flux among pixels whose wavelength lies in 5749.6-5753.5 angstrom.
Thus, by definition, 22.17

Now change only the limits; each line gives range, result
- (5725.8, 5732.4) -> 20.85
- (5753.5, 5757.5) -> 20.28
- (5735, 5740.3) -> 20.41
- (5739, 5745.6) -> 22.15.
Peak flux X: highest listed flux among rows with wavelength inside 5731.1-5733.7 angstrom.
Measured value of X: 25.38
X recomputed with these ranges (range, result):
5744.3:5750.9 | 28.64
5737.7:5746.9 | 25.57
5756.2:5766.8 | 23.72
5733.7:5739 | 22.55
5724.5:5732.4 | 24.31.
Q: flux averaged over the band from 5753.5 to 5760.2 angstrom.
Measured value 21.8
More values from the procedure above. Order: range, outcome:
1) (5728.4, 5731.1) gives 21.7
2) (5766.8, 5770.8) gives 22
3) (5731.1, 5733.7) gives 23.3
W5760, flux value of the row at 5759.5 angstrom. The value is 23.72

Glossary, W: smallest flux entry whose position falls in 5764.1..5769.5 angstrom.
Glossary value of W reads 21.53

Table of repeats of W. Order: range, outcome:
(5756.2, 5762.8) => 20.38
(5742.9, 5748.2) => 22.28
